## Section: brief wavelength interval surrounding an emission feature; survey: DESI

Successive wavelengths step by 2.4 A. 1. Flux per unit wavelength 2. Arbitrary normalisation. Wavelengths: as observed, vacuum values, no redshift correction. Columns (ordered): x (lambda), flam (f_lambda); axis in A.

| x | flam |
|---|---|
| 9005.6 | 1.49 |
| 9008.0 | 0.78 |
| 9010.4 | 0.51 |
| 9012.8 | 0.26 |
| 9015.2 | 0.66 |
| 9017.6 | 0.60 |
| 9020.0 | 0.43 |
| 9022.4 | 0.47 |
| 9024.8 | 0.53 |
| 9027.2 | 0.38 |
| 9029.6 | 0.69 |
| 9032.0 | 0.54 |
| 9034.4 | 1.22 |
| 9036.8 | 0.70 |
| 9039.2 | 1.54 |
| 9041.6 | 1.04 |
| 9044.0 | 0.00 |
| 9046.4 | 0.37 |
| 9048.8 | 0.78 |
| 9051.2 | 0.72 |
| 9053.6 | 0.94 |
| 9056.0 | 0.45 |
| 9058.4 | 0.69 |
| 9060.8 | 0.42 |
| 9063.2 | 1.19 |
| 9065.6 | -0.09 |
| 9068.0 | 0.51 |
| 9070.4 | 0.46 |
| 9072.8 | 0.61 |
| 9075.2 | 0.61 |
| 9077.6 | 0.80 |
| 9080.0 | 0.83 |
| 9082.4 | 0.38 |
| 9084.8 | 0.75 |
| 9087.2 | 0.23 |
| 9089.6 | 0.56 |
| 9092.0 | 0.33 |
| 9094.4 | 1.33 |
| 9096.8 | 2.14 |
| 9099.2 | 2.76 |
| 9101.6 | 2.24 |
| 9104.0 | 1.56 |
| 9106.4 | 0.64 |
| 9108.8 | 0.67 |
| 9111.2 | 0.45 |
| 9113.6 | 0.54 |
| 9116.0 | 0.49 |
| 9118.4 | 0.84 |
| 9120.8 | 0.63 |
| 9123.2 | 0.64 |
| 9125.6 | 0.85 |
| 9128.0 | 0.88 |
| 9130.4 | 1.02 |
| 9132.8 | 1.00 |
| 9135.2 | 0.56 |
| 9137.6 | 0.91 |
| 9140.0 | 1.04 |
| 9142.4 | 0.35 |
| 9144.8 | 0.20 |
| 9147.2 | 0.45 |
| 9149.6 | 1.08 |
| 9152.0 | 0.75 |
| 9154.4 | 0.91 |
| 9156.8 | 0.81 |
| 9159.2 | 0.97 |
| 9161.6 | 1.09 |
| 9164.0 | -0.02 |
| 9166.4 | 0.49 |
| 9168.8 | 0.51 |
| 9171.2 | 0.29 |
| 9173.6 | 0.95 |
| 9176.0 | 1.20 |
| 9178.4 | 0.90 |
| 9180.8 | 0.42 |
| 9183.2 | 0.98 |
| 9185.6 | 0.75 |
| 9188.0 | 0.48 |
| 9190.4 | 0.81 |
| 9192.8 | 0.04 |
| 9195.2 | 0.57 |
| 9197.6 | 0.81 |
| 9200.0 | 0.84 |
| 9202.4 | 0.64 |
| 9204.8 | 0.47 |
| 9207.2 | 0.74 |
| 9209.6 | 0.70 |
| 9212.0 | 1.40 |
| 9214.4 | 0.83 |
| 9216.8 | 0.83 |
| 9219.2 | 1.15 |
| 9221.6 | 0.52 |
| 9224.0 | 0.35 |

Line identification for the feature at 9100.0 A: Hgamma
